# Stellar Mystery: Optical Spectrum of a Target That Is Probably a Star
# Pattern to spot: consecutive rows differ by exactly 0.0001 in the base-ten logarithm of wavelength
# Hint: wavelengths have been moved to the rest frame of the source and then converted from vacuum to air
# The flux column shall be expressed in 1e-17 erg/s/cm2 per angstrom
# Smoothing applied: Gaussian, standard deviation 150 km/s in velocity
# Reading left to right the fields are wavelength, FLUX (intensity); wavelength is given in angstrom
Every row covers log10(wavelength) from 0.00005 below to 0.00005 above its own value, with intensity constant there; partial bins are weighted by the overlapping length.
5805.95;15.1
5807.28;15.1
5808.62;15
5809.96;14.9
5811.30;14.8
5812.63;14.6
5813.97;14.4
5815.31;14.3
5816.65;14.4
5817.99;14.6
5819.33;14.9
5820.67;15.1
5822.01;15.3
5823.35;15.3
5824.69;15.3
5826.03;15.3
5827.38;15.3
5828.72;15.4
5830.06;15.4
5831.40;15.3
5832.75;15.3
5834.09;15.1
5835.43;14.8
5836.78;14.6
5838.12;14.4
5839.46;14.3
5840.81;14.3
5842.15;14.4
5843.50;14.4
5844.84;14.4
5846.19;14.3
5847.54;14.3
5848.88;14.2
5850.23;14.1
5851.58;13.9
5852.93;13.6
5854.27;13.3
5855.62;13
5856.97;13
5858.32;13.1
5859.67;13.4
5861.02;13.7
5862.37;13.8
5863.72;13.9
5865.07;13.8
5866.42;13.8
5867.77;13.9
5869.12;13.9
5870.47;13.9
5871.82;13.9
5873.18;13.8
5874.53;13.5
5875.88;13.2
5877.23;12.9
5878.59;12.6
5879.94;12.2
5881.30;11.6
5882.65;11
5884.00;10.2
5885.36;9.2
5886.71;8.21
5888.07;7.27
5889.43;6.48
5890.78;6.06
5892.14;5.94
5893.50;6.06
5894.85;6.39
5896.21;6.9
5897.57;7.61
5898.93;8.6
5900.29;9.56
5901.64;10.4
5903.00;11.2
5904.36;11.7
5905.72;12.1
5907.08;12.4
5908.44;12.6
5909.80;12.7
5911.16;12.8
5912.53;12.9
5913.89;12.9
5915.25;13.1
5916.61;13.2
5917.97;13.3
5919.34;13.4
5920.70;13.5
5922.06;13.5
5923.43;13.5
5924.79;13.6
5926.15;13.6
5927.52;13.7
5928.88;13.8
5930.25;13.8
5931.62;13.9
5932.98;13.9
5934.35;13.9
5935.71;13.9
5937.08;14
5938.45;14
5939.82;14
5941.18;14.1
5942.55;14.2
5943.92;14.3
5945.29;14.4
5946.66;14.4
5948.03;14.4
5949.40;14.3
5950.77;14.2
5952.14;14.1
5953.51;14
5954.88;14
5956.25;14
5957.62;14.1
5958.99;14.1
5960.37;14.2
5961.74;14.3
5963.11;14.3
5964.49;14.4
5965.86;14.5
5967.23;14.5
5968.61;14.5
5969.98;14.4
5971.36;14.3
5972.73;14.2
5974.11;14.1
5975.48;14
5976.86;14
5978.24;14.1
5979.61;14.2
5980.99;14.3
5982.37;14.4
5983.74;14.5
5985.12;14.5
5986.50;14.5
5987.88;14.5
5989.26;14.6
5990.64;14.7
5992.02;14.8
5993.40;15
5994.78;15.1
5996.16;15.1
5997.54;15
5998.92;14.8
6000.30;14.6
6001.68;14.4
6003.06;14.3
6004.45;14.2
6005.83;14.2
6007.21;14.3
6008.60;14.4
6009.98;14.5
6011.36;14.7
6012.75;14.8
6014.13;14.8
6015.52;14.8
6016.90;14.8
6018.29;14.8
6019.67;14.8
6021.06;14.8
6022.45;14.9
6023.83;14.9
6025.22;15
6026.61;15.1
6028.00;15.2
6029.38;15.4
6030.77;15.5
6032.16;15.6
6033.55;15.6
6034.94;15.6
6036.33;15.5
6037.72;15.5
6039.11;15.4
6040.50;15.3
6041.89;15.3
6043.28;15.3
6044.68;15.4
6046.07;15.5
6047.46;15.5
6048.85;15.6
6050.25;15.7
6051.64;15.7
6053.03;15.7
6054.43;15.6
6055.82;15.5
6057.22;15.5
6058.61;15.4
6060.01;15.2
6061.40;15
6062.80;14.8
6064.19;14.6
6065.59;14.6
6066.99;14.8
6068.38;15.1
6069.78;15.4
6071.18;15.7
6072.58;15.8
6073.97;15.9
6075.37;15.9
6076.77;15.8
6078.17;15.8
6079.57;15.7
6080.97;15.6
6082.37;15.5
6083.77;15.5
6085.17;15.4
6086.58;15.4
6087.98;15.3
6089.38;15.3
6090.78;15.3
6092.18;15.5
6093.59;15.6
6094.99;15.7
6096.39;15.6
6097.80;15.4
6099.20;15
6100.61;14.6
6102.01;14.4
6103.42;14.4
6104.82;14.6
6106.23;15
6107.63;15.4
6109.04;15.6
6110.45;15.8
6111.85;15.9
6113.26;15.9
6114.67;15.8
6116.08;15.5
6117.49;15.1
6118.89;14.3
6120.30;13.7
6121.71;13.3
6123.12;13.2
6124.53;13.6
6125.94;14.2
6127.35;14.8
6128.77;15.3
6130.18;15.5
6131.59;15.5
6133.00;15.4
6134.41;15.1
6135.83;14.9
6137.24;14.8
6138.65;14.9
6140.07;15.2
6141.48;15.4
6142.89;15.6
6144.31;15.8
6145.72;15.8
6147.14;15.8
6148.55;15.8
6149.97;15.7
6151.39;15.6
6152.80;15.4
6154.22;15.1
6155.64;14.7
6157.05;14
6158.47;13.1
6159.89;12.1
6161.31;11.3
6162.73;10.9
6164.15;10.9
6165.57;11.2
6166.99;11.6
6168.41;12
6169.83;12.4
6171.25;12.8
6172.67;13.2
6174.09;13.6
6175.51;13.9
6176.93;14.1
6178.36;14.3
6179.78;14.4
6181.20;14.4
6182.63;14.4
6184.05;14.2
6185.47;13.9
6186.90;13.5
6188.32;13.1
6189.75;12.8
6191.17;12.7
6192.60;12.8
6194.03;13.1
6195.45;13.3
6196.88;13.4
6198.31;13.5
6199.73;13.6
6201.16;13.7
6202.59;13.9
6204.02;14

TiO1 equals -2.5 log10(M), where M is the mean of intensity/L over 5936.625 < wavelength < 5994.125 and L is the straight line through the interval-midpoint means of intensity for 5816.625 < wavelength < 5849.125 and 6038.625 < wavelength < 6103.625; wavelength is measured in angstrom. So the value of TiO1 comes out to 0.062 mag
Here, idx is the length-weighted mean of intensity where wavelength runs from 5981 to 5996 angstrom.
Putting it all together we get 14.7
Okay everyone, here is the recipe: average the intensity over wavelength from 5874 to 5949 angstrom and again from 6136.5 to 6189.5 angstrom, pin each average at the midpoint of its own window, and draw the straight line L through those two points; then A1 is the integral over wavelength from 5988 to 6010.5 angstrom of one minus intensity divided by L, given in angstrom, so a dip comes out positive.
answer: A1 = -3.64 angstrom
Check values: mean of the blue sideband 11.9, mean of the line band 14.6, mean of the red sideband 13.9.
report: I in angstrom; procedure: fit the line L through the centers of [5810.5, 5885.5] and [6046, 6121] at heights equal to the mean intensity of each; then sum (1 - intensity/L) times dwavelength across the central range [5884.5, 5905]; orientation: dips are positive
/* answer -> 8.8 angstrom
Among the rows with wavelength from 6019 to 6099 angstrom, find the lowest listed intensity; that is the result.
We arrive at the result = 14.6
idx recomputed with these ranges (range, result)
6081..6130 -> 15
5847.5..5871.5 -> 13.7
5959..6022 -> 14.5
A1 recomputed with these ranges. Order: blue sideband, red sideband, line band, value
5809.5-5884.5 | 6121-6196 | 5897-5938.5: 4.0 angstrom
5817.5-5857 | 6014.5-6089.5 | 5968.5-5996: 1.2 angstrom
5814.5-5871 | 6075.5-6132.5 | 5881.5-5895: 6.2 angstrom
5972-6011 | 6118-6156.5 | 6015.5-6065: -2.1 angstrom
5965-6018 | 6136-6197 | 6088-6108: -1.5 angstrom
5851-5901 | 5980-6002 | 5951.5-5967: -0.5 angstrom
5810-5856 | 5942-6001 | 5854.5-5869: 1.0 angstrom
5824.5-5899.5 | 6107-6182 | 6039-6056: -2.2 angstrom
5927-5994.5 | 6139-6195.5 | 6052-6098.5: -4.8 angstrom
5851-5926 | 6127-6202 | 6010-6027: -2.7 angstrom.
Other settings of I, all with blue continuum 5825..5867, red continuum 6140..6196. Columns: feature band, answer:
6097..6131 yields -2.5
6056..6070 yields -1.1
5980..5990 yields -0.3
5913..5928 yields 0.8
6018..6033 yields -1.2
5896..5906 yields 3.1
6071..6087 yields -2.1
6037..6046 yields -0.9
